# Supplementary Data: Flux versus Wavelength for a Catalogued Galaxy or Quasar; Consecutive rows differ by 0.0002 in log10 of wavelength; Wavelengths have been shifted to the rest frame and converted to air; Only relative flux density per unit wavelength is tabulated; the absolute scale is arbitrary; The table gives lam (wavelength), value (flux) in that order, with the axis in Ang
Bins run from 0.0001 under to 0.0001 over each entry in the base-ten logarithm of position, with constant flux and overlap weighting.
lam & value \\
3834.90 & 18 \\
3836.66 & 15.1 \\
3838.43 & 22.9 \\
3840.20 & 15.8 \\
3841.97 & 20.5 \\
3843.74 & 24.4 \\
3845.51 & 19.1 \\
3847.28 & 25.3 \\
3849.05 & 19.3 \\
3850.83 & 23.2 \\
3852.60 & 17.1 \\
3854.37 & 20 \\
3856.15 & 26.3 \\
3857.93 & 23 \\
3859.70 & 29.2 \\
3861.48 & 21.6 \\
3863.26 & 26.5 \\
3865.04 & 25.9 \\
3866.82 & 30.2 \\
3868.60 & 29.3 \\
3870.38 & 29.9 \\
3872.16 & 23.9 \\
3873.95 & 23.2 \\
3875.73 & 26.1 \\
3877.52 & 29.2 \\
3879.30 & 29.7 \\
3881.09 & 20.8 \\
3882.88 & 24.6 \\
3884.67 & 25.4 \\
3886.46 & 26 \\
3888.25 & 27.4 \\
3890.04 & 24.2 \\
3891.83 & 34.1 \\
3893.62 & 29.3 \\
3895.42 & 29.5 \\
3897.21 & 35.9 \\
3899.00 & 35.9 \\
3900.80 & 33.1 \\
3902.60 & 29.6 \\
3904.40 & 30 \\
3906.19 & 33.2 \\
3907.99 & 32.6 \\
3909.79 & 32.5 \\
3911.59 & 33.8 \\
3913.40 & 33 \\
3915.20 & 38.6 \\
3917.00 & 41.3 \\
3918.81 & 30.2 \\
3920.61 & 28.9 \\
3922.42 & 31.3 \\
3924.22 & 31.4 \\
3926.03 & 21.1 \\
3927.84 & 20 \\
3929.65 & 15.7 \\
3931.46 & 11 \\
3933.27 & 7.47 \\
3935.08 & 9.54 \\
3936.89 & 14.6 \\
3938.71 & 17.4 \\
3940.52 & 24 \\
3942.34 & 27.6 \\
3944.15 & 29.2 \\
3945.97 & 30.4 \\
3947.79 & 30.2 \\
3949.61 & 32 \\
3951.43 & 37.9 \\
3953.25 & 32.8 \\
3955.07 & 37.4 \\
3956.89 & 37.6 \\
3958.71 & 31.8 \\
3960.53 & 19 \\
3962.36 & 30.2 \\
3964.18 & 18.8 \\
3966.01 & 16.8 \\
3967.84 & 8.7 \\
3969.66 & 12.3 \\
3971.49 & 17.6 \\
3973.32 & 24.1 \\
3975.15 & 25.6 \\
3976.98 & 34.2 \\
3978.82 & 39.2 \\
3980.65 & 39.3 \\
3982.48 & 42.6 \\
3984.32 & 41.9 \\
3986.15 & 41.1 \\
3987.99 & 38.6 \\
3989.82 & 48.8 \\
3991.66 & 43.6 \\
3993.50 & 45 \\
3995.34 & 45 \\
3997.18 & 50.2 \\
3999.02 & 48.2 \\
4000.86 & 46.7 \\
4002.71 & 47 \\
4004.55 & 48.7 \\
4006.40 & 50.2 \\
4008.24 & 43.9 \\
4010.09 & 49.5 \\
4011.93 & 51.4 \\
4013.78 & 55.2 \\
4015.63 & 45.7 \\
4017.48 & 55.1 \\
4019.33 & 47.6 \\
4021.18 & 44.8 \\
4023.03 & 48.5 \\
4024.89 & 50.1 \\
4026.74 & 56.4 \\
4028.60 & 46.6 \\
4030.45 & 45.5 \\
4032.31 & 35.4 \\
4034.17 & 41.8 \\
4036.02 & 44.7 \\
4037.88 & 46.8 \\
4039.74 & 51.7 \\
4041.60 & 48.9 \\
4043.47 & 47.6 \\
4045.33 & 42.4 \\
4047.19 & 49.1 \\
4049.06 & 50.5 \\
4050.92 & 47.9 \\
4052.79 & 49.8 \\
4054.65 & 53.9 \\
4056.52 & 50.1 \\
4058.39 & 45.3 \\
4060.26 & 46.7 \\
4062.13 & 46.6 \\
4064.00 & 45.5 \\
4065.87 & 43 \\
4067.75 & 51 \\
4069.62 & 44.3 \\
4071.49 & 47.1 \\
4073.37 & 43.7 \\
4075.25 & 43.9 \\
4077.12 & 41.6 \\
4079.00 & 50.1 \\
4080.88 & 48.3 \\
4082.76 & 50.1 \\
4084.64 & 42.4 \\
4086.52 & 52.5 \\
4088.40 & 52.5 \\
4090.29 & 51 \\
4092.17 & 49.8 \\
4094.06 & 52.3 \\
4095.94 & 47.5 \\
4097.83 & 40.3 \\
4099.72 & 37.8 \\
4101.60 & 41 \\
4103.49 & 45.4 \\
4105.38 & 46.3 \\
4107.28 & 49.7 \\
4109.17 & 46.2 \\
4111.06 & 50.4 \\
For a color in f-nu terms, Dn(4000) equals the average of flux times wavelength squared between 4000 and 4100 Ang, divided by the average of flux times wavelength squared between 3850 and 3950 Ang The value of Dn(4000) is 1.92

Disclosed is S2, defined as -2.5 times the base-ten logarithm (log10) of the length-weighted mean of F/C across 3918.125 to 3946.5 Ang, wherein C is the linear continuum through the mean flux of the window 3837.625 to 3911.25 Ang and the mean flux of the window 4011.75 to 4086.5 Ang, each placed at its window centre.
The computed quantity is 0.47 mag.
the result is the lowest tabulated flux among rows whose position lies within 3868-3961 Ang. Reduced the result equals 7.47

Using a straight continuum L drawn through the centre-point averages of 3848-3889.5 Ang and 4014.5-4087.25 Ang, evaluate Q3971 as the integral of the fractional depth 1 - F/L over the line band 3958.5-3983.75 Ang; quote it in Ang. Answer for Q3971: 8.0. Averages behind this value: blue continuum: 25.1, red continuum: 47.3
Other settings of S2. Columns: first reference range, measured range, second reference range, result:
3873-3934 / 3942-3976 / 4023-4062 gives 0.33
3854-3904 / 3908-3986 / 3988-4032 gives 0.36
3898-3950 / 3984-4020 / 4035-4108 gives -0.25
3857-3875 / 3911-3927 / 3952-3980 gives -0.22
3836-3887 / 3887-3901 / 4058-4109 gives -0.14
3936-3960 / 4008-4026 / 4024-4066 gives -0.18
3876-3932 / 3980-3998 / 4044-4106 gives -0.15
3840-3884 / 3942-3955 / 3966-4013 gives 0.08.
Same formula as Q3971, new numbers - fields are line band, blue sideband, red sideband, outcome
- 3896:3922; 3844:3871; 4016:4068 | -2.2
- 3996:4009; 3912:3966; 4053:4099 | -4.2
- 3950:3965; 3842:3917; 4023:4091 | 2.3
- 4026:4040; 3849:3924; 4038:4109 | -0.8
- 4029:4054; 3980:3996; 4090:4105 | -1.3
